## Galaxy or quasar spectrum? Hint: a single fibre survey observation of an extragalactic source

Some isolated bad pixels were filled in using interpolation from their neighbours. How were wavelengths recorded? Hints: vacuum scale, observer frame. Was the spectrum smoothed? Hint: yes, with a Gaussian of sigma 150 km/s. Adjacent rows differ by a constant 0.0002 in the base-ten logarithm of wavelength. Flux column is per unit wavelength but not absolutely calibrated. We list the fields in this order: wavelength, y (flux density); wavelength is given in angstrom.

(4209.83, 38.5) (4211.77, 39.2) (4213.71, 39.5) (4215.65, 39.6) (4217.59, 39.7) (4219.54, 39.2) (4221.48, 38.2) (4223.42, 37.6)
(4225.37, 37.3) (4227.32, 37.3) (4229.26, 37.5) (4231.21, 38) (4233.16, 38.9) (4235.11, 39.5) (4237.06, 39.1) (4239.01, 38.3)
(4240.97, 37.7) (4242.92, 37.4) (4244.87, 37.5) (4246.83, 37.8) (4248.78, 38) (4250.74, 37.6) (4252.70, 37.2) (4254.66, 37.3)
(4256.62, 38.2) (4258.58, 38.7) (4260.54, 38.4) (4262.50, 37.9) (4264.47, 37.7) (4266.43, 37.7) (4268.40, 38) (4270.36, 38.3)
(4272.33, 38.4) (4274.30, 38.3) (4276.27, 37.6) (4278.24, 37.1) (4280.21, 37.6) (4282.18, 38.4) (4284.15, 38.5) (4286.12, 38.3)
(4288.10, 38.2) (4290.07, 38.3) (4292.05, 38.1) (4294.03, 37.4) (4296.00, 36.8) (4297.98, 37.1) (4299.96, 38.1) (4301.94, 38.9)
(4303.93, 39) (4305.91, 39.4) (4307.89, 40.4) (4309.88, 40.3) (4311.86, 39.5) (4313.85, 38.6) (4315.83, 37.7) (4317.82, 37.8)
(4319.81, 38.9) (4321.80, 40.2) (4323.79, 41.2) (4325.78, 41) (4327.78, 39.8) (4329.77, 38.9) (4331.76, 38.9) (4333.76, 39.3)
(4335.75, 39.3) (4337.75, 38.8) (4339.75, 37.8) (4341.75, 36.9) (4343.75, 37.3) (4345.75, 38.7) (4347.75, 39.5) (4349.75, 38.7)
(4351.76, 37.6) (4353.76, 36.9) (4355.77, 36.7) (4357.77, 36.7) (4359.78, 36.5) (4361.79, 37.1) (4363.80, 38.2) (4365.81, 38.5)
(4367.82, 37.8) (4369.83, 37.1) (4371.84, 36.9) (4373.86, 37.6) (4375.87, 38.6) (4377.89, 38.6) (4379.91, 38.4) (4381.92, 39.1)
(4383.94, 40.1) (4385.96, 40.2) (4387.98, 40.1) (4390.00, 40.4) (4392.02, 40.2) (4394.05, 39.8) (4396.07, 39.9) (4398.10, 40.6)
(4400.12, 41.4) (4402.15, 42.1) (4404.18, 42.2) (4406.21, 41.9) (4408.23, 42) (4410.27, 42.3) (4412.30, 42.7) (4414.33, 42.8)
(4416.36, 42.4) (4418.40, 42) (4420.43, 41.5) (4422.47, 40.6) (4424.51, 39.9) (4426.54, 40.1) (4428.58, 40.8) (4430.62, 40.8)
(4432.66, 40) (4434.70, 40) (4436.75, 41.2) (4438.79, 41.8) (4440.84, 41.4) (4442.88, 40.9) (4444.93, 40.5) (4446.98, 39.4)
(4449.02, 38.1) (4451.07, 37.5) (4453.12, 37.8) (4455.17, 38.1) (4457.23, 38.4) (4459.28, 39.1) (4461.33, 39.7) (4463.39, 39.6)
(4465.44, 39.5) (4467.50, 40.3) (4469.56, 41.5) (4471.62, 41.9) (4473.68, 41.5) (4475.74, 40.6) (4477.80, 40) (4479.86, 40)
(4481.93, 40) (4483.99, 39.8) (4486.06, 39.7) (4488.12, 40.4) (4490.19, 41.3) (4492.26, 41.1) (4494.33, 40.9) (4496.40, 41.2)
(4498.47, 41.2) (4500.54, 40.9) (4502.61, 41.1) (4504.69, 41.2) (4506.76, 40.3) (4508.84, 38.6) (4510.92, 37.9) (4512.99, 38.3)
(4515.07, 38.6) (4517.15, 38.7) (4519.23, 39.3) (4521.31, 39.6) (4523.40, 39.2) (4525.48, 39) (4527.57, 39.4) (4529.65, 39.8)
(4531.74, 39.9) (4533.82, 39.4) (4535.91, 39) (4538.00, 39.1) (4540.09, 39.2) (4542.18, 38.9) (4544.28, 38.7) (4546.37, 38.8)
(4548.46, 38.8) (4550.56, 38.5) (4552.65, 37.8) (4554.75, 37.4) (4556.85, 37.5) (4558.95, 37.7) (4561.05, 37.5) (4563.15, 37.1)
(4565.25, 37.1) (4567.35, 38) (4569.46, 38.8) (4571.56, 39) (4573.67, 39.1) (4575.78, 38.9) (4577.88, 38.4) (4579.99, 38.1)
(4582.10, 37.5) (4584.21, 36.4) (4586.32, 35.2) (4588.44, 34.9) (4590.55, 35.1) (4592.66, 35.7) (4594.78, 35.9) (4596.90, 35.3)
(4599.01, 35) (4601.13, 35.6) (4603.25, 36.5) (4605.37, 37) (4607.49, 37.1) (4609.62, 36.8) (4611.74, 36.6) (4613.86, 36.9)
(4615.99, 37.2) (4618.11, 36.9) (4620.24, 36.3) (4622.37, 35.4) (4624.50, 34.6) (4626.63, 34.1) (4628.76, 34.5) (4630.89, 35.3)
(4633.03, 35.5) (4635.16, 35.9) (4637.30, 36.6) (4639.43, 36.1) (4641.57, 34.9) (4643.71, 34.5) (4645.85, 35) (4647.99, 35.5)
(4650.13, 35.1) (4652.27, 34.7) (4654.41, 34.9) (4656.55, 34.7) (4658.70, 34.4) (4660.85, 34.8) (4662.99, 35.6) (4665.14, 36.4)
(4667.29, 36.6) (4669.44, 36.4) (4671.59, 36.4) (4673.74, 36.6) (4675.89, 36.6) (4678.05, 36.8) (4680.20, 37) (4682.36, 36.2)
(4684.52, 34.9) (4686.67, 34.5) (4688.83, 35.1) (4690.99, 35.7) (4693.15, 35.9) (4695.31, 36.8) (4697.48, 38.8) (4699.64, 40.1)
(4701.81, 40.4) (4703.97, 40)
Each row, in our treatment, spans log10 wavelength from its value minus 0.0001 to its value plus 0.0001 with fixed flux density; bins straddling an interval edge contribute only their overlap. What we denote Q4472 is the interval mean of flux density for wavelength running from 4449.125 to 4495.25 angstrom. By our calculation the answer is 39.9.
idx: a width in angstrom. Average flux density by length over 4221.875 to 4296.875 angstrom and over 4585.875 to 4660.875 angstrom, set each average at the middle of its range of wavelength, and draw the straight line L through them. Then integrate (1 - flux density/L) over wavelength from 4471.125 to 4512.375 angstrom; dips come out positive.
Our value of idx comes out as -4.5 angstrom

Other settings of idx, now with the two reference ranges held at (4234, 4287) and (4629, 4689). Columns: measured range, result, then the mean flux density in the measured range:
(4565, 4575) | -0.7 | 38.5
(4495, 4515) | -1.9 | 40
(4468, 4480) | -1.4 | 41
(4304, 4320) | -0.6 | 39.1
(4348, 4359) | 0.0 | 37.5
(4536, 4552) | -1.1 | 38.8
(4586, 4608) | 0.1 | 35.7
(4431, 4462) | -2.3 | 39.6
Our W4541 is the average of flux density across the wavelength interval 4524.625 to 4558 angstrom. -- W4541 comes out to 38.8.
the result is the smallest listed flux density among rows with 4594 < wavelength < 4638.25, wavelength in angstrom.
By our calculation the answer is 34.1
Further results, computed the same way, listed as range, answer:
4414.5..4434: 39.9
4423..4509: 37.5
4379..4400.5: 38.4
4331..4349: 36.9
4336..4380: 36.5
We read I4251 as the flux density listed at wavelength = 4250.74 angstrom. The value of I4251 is 37.6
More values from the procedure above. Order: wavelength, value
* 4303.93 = 39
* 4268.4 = 38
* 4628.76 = 34.5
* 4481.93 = 40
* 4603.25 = 36.5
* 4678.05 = 36.8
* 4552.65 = 37.8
